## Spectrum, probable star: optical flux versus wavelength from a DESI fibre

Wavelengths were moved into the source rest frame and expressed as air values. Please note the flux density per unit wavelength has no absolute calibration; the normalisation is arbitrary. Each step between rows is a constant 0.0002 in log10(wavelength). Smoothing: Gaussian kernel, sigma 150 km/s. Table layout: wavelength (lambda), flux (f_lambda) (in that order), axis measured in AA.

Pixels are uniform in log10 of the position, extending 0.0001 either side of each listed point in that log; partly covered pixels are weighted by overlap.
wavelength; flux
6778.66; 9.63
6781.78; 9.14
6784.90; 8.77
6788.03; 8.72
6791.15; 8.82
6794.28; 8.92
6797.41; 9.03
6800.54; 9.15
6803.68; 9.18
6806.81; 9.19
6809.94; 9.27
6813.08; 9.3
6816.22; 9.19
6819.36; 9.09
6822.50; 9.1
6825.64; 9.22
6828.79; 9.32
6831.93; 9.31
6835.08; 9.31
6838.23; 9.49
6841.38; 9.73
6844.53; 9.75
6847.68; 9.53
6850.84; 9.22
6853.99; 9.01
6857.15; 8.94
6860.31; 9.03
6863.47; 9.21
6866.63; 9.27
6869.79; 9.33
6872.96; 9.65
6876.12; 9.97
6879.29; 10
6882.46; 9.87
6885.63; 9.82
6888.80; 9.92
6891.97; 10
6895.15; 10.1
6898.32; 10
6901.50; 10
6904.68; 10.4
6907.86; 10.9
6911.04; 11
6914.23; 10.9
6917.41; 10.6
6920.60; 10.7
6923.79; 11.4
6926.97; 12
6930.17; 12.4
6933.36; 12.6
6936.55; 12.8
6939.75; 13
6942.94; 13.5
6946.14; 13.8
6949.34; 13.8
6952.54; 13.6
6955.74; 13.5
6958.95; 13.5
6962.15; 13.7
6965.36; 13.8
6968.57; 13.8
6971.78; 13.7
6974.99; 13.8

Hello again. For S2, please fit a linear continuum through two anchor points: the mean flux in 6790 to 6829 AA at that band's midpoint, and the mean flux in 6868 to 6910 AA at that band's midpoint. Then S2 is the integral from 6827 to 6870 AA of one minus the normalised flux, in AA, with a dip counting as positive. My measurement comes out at 1.1 AA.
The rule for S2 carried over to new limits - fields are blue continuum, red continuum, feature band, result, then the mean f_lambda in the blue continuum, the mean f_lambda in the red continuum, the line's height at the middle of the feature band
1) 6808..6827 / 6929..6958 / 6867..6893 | 3.3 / 9.2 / 13.2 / 11.2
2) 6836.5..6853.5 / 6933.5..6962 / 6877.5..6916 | 4.1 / 9.51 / 13.4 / 11.5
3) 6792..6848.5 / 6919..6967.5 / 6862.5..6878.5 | 1.9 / 9.27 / 13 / 10.8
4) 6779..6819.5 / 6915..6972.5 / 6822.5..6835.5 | 0.8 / 9.08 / 12.9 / 9.86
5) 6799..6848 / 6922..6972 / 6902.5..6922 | 2.2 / 9.32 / 13.2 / 12.1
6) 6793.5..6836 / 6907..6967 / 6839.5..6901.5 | 6.3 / 9.19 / 12.5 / 10.7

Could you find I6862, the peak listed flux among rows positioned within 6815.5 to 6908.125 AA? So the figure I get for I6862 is 10.9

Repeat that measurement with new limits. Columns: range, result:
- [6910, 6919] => 11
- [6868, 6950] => 13.8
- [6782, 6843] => 9.73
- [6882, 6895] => 10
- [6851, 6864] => 9.21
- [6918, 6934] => 12.6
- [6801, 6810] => 9.27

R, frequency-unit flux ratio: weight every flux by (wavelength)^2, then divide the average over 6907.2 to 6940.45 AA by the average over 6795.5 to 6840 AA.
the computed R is 1.30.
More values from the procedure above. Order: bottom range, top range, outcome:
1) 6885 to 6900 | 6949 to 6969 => 1.39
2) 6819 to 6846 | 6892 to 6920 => 1.14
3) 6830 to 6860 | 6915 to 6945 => 1.33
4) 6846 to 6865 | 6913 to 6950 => 1.37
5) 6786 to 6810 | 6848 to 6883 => 1.06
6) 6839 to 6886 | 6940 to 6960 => 1.47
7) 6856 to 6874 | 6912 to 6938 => 1.28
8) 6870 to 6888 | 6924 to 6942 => 1.29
